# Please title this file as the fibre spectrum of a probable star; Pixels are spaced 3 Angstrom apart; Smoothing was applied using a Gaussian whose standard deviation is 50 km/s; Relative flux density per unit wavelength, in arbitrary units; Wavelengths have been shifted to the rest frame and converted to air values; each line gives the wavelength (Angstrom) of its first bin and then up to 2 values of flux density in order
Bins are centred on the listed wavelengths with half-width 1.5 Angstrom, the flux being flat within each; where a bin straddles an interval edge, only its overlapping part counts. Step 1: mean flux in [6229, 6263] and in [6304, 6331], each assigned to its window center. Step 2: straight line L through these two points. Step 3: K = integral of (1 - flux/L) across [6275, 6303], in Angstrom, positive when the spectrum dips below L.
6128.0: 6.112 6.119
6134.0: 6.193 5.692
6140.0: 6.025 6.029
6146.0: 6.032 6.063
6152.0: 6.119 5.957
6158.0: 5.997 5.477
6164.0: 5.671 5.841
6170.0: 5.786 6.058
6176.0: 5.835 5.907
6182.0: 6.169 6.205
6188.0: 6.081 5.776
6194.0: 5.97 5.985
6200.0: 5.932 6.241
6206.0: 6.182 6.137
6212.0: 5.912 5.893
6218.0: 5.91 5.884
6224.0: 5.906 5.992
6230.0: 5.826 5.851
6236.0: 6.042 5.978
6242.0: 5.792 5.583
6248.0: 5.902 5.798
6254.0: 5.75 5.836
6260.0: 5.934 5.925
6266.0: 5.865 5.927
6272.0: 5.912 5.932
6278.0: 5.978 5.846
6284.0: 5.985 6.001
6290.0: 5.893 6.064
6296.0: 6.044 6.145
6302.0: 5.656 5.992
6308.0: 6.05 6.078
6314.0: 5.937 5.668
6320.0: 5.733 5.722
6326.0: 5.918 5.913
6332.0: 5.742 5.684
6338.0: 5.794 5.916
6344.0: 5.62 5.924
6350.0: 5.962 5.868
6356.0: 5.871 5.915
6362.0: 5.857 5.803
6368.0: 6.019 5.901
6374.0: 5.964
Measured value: -0.4 Angstrom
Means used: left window 5.85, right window 5.89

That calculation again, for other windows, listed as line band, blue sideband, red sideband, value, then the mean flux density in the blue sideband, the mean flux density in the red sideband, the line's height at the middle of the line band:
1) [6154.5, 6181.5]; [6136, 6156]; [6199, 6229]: 0.7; 6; 6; 6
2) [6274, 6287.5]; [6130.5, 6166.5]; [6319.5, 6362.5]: -0.2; 5.94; 5.83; 5.87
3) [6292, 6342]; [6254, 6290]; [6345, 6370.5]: 0.2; 5.91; 5.9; 5.9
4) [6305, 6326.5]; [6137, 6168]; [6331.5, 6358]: -0.1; 5.91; 5.82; 5.84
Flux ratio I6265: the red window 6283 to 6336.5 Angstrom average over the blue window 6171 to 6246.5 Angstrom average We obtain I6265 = 0.99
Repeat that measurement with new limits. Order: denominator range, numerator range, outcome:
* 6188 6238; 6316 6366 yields 0.98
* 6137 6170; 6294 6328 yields 1.00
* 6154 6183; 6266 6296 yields 1.01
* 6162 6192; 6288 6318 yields 1.01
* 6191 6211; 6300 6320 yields 0.97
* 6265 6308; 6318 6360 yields 0.98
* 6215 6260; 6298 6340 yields 1.00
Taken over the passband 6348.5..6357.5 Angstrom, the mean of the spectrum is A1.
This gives 5.9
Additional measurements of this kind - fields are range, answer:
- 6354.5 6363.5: 5.88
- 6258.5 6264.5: 5.93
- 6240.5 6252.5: 5.77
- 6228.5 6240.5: 5.92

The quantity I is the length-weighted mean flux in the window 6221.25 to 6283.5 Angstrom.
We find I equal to 5.88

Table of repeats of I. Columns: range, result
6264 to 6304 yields 5.94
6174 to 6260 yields 5.94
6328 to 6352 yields 5.82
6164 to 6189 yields 5.96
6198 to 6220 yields 6.03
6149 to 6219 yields 5.96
